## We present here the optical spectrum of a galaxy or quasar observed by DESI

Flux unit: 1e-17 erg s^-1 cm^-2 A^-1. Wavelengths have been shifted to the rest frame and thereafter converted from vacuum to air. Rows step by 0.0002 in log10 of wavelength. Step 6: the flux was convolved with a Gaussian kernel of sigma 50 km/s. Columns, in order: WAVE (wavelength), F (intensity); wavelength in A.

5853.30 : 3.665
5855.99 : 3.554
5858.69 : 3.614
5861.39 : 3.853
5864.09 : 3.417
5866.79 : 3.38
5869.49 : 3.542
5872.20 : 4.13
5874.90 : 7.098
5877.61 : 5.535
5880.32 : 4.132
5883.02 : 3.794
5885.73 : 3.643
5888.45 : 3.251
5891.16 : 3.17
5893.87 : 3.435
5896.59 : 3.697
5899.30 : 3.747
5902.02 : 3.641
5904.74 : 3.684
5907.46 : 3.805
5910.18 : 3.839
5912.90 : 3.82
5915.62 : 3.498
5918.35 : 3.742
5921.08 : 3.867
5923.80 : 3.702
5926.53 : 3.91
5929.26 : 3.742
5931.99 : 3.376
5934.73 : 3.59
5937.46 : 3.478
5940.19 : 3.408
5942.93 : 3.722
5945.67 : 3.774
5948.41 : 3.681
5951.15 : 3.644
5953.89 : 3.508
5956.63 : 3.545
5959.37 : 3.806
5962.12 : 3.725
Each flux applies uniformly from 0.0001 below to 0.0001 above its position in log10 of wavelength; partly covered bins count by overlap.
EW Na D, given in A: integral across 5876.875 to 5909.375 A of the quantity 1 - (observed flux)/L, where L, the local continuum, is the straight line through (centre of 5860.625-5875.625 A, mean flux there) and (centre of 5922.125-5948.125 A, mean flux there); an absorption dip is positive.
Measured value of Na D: 1.56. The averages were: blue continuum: 4.13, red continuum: 3.64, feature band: 3.76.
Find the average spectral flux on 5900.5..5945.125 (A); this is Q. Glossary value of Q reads 3.68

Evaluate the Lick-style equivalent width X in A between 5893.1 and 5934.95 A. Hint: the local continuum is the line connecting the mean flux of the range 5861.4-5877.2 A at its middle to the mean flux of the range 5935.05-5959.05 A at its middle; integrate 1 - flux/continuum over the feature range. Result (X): 2.3 A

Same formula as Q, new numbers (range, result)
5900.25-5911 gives 3.74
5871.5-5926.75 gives 3.96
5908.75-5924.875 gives 3.75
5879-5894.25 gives 3.58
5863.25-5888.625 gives 4.25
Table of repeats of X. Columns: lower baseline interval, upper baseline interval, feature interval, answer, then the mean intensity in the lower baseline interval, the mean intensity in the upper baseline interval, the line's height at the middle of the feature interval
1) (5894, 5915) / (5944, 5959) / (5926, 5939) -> 0.3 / 3.72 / 3.64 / 3.68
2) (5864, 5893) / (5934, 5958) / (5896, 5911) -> 0.7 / 4.12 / 3.6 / 3.92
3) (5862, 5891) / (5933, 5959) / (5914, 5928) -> 0.2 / 4.14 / 3.6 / 3.79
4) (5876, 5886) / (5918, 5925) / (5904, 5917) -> 0.7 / 4.42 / 3.78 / 3.95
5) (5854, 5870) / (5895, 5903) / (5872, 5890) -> -4.4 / 3.57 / 3.69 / 3.63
